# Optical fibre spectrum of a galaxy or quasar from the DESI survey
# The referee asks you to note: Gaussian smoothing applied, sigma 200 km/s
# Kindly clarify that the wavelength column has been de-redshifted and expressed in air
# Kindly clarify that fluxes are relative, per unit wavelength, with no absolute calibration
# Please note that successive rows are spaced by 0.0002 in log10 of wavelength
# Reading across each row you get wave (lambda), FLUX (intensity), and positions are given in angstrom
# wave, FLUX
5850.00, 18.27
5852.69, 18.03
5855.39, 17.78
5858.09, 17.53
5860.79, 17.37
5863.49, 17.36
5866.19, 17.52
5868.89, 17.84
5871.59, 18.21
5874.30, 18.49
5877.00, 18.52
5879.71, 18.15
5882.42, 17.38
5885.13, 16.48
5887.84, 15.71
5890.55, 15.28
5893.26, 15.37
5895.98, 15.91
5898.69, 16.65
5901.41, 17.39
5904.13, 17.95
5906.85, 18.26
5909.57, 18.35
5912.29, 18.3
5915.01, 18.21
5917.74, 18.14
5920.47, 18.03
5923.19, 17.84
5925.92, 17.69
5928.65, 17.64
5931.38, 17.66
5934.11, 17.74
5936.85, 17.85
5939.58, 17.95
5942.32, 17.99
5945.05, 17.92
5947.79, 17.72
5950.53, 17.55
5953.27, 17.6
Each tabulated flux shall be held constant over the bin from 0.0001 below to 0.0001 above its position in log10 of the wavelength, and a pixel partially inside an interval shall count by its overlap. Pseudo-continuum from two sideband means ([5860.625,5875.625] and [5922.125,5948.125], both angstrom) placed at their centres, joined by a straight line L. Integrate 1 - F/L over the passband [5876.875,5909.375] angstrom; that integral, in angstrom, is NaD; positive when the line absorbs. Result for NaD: 1.7 angstrom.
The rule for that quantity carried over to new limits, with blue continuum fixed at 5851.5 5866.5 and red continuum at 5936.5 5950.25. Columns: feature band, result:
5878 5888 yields 0.3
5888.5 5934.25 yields 0.9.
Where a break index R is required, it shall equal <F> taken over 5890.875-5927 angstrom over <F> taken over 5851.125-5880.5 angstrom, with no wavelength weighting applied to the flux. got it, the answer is 0.98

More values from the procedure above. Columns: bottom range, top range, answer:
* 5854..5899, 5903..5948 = 1.05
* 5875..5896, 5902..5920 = 1.09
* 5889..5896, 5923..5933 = 1.15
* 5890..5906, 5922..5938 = 1.07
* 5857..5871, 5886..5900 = 0.90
